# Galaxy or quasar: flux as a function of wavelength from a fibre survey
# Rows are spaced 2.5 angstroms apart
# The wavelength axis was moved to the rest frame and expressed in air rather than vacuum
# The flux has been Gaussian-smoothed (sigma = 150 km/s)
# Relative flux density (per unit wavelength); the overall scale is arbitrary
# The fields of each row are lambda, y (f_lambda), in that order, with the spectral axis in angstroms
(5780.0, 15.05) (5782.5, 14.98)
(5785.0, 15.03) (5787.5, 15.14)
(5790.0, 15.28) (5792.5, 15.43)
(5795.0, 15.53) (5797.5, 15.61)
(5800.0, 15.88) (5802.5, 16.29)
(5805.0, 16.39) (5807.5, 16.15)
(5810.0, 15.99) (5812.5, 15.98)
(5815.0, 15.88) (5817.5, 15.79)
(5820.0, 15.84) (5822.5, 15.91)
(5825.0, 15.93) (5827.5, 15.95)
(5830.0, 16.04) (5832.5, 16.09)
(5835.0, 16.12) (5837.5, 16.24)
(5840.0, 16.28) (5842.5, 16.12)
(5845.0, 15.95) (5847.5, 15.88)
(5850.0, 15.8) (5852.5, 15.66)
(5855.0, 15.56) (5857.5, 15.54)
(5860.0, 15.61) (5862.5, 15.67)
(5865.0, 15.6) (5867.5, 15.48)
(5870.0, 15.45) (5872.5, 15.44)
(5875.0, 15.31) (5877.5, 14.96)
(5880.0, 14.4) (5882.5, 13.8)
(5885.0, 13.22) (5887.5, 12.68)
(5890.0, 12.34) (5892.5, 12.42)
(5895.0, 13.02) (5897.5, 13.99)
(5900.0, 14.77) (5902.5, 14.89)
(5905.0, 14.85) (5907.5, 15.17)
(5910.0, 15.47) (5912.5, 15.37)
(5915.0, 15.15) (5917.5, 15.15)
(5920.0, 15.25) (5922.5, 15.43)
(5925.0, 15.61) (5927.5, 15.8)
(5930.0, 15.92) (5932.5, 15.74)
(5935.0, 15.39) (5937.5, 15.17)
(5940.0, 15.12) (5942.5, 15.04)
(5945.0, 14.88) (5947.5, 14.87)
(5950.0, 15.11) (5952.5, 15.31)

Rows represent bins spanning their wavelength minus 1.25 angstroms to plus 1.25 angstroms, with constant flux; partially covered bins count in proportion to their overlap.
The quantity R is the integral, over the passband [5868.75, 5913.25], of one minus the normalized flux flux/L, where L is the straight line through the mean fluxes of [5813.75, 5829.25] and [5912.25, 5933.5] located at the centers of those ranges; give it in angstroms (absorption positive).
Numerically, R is 3.8 angstroms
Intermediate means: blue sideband 15.9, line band 14.3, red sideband 15.5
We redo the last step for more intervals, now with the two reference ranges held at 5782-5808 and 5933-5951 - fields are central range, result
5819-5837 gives -0.6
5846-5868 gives -0.4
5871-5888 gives 1.1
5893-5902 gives 0.8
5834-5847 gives -0.6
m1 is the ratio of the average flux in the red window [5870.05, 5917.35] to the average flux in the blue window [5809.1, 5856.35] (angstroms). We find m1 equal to 0.9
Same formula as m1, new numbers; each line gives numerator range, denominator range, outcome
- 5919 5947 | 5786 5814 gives 0.97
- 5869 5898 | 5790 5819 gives 0.88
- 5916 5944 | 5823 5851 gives 0.96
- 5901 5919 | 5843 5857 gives 0.96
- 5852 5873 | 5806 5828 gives 0.98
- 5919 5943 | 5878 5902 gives 1.15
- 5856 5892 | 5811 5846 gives 0.91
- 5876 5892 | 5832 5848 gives 0.84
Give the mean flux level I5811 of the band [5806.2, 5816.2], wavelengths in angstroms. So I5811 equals 16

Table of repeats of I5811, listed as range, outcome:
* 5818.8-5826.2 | 15.9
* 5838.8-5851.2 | 16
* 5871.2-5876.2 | 15.4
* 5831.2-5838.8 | 16.2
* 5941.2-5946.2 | 15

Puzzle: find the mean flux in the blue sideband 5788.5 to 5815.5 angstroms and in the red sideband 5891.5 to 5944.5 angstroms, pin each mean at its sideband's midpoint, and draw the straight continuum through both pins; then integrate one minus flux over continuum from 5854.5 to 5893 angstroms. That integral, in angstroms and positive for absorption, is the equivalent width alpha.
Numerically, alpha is 1.79 angstroms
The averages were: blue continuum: 15.8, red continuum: 15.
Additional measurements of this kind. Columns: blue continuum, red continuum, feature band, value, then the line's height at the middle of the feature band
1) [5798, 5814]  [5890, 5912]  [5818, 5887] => -1.51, 15.2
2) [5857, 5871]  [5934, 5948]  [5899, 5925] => 0.15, 15.3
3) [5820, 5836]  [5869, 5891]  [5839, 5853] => -0.54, 15.4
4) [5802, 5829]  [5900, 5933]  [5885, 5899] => 2.30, 15.5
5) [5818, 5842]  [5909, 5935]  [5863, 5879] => 0.43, 15.8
